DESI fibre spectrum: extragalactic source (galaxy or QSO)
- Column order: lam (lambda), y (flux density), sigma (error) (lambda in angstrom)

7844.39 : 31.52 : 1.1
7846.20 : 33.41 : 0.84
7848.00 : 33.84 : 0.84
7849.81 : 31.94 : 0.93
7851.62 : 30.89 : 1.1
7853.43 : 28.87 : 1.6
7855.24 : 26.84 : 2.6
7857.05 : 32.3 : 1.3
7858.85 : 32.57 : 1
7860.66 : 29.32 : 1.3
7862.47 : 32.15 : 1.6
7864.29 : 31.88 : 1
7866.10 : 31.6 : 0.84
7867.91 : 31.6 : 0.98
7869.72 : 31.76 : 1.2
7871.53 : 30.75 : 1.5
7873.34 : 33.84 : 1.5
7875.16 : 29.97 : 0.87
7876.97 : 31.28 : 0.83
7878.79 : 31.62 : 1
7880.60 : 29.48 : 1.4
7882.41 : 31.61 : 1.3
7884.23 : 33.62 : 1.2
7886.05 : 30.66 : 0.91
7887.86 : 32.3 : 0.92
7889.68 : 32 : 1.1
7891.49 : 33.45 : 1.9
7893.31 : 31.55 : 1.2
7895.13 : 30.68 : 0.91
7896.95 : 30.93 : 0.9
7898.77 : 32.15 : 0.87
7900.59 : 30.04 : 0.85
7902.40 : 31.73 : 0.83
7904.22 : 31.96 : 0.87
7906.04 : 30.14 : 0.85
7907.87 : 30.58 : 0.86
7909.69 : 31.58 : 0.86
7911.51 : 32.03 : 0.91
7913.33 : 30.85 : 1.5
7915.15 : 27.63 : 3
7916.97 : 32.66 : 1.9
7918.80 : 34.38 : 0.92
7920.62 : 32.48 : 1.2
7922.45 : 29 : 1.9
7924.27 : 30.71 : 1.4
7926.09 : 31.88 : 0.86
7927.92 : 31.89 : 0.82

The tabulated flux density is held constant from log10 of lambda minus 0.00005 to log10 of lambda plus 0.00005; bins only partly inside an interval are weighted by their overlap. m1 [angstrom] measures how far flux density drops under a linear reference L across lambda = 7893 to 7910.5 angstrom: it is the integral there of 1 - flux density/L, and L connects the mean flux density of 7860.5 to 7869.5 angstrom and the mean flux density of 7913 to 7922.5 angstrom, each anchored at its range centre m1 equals 0.2 angstrom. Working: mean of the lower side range 31.5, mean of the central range 31.1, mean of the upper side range 31.4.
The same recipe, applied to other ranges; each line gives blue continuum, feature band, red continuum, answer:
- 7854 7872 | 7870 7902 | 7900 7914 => -0.4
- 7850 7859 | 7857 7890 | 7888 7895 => -0.4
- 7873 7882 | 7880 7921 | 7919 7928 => -0.3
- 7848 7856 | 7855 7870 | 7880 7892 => -0.3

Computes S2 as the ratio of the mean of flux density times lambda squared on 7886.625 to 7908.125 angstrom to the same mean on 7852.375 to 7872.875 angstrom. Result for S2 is 1.03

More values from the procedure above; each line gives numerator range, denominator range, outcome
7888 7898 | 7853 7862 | 1.06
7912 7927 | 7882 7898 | 0.99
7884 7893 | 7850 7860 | 1.07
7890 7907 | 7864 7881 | 1.01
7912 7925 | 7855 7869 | 1.01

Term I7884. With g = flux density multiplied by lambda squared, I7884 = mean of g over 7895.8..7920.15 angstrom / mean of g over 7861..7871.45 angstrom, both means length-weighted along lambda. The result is 1.0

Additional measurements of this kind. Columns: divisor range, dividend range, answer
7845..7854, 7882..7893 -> 1.02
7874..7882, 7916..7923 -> 1.06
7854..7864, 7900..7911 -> 1.03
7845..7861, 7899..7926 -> 1.02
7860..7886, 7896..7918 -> 1.00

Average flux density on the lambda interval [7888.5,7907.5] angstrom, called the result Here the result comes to 31.4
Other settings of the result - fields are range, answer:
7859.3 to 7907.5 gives 31.5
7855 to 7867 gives 31.2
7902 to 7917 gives 30.9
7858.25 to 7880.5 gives 31.4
